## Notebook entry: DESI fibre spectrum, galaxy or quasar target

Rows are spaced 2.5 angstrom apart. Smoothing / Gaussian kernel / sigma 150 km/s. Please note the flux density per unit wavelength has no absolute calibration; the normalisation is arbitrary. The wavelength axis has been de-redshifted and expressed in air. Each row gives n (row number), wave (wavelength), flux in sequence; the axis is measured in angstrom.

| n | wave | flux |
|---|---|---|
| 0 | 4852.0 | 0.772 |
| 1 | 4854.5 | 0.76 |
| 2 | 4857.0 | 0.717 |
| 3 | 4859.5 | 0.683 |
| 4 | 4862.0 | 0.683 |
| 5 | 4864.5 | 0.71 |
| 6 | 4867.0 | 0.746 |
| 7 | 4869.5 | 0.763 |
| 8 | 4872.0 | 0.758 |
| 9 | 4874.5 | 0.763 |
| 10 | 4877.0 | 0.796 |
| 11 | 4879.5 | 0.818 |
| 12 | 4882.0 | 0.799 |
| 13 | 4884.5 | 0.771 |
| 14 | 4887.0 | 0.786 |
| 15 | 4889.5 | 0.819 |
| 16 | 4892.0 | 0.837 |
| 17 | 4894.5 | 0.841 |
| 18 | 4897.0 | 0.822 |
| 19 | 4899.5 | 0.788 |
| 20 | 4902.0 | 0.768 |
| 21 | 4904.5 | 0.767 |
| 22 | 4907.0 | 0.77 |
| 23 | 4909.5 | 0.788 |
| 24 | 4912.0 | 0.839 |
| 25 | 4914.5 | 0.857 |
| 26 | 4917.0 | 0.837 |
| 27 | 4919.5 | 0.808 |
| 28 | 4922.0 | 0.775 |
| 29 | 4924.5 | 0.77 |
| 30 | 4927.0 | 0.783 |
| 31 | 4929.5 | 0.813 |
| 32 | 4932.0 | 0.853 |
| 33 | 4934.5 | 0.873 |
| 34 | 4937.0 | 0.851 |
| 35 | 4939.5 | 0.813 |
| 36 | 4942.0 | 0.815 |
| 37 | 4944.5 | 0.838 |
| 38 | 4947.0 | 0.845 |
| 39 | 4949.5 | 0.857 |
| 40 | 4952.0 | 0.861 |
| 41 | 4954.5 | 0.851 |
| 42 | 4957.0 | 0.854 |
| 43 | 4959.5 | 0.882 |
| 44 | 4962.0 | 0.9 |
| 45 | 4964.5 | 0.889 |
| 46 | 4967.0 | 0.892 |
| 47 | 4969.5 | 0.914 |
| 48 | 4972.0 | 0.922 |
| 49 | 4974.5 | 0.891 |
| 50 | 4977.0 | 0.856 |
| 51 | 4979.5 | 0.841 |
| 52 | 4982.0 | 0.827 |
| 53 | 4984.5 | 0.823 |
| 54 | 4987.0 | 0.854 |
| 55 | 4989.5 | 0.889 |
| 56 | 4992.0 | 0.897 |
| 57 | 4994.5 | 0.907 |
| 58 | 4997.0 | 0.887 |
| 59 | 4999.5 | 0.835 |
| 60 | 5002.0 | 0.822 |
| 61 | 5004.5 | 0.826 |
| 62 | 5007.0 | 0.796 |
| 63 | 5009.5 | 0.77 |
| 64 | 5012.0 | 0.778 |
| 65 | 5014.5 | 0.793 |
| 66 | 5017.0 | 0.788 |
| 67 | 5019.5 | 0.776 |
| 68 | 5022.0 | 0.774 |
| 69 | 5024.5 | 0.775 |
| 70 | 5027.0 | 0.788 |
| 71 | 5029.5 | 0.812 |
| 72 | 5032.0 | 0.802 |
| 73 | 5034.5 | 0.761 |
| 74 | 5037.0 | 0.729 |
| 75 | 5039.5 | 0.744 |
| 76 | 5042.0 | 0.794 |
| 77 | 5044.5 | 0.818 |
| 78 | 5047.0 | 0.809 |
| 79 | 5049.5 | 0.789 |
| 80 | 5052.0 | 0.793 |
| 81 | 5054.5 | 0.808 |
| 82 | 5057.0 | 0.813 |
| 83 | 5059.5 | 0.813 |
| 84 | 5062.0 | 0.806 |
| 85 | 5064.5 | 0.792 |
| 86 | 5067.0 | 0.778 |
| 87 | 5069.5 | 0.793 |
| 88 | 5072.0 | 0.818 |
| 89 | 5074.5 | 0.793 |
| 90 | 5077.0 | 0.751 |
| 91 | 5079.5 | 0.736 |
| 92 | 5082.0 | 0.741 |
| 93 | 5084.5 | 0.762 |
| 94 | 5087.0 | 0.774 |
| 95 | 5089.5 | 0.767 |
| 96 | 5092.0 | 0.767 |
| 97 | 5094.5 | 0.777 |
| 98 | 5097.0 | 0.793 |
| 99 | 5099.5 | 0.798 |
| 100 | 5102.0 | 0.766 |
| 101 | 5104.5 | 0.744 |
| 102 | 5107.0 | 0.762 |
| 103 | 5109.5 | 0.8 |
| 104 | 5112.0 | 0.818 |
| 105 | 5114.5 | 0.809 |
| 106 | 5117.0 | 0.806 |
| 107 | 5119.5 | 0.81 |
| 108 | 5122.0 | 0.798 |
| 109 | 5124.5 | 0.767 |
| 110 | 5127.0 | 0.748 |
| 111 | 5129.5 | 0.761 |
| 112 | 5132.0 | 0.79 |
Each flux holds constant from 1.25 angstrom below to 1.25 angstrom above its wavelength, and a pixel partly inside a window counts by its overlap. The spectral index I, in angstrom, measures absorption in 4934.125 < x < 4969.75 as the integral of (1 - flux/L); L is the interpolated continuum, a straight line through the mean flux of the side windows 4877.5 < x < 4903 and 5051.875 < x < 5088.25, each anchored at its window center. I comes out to -2.8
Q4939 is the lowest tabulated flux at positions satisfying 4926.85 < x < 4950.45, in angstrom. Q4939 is 0.783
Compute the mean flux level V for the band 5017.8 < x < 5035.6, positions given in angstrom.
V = 0.784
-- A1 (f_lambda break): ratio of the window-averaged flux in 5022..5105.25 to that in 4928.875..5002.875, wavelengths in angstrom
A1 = 0.9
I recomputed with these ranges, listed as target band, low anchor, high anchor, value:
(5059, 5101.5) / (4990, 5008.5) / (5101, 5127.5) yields 1.40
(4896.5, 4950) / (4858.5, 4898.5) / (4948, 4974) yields 1.21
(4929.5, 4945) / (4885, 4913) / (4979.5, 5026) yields -0.56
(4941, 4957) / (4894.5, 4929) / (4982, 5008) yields -0.43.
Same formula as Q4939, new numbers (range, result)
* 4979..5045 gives 0.729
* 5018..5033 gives 0.774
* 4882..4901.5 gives 0.771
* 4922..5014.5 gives 0.77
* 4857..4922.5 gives 0.683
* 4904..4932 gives 0.767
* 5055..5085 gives 0.736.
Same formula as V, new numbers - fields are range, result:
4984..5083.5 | 0.802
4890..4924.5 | 0.806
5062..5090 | 0.775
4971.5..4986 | 0.857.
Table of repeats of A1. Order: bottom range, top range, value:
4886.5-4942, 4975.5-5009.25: 1.04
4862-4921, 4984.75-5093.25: 1.01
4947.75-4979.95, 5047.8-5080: 0.90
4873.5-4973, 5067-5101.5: 0.94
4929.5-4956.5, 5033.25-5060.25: 0.93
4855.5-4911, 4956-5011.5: 1.11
